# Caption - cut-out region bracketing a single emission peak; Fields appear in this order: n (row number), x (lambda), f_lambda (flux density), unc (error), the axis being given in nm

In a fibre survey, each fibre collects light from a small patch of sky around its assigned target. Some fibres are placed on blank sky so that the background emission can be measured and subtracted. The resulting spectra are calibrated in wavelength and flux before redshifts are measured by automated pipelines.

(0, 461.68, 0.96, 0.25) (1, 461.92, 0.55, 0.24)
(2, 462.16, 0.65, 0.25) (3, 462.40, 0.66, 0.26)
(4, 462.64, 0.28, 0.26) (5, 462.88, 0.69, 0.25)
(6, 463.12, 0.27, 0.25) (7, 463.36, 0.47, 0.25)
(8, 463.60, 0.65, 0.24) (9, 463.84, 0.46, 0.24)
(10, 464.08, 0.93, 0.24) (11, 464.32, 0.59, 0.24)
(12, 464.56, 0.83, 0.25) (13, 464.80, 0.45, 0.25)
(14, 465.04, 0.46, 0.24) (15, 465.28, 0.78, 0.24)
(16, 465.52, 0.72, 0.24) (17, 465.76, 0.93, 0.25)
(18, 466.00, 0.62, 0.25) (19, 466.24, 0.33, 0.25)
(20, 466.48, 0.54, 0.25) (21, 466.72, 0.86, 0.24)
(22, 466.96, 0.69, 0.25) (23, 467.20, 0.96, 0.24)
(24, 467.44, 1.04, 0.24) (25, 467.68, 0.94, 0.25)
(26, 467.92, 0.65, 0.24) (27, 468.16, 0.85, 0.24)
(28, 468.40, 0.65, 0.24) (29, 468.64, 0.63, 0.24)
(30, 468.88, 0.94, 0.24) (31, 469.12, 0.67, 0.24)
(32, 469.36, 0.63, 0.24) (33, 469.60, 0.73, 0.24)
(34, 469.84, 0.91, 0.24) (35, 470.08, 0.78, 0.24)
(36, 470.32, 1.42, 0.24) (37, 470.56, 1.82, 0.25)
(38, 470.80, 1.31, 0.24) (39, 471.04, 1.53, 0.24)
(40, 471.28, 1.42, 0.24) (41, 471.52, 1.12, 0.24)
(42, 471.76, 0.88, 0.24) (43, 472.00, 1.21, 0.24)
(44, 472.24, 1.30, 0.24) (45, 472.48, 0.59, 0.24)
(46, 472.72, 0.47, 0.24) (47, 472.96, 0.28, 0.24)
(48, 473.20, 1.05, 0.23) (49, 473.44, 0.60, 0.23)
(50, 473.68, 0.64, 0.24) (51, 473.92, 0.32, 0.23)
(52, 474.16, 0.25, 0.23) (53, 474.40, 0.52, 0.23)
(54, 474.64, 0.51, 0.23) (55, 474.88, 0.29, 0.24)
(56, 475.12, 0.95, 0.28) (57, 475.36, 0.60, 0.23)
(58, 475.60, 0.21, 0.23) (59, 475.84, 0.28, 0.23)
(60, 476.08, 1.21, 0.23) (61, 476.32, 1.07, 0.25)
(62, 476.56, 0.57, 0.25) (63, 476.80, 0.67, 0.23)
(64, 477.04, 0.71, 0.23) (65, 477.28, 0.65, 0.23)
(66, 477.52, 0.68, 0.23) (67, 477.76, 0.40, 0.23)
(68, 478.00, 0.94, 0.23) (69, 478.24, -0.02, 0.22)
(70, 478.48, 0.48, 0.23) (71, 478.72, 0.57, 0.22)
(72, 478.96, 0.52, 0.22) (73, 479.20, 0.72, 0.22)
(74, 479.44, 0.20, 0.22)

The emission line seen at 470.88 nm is C III] 1909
